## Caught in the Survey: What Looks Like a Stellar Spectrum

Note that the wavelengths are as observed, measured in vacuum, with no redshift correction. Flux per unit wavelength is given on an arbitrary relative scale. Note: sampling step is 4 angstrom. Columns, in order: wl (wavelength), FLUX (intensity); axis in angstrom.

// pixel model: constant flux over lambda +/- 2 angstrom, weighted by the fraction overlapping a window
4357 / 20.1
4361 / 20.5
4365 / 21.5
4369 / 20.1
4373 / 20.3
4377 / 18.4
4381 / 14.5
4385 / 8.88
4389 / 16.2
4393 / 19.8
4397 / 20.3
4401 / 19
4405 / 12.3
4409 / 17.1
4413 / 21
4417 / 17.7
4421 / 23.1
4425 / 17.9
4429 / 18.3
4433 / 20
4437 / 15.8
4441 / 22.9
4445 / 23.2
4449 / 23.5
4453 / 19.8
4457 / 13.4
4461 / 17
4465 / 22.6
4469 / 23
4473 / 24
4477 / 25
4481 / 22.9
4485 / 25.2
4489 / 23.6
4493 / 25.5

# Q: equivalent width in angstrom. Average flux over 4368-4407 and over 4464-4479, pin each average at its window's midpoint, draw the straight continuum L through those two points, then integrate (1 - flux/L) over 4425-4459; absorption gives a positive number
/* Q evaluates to 2.84 angstrom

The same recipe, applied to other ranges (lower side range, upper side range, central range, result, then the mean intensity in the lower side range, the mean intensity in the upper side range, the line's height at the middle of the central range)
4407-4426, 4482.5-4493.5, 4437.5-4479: 2.2 angstrom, 19.4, 24.6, 22.4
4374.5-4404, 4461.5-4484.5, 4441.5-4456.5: -0.1 angstrom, 16.6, 23.2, 21.3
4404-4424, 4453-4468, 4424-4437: 0.1 angstrom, 18.5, 18.3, 18.4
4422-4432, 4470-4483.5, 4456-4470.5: 2.2 angstrom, 18.8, 23.9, 22.5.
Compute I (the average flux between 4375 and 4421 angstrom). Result 17.1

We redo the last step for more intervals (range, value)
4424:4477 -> 20.3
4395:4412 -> 17.4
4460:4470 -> 21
